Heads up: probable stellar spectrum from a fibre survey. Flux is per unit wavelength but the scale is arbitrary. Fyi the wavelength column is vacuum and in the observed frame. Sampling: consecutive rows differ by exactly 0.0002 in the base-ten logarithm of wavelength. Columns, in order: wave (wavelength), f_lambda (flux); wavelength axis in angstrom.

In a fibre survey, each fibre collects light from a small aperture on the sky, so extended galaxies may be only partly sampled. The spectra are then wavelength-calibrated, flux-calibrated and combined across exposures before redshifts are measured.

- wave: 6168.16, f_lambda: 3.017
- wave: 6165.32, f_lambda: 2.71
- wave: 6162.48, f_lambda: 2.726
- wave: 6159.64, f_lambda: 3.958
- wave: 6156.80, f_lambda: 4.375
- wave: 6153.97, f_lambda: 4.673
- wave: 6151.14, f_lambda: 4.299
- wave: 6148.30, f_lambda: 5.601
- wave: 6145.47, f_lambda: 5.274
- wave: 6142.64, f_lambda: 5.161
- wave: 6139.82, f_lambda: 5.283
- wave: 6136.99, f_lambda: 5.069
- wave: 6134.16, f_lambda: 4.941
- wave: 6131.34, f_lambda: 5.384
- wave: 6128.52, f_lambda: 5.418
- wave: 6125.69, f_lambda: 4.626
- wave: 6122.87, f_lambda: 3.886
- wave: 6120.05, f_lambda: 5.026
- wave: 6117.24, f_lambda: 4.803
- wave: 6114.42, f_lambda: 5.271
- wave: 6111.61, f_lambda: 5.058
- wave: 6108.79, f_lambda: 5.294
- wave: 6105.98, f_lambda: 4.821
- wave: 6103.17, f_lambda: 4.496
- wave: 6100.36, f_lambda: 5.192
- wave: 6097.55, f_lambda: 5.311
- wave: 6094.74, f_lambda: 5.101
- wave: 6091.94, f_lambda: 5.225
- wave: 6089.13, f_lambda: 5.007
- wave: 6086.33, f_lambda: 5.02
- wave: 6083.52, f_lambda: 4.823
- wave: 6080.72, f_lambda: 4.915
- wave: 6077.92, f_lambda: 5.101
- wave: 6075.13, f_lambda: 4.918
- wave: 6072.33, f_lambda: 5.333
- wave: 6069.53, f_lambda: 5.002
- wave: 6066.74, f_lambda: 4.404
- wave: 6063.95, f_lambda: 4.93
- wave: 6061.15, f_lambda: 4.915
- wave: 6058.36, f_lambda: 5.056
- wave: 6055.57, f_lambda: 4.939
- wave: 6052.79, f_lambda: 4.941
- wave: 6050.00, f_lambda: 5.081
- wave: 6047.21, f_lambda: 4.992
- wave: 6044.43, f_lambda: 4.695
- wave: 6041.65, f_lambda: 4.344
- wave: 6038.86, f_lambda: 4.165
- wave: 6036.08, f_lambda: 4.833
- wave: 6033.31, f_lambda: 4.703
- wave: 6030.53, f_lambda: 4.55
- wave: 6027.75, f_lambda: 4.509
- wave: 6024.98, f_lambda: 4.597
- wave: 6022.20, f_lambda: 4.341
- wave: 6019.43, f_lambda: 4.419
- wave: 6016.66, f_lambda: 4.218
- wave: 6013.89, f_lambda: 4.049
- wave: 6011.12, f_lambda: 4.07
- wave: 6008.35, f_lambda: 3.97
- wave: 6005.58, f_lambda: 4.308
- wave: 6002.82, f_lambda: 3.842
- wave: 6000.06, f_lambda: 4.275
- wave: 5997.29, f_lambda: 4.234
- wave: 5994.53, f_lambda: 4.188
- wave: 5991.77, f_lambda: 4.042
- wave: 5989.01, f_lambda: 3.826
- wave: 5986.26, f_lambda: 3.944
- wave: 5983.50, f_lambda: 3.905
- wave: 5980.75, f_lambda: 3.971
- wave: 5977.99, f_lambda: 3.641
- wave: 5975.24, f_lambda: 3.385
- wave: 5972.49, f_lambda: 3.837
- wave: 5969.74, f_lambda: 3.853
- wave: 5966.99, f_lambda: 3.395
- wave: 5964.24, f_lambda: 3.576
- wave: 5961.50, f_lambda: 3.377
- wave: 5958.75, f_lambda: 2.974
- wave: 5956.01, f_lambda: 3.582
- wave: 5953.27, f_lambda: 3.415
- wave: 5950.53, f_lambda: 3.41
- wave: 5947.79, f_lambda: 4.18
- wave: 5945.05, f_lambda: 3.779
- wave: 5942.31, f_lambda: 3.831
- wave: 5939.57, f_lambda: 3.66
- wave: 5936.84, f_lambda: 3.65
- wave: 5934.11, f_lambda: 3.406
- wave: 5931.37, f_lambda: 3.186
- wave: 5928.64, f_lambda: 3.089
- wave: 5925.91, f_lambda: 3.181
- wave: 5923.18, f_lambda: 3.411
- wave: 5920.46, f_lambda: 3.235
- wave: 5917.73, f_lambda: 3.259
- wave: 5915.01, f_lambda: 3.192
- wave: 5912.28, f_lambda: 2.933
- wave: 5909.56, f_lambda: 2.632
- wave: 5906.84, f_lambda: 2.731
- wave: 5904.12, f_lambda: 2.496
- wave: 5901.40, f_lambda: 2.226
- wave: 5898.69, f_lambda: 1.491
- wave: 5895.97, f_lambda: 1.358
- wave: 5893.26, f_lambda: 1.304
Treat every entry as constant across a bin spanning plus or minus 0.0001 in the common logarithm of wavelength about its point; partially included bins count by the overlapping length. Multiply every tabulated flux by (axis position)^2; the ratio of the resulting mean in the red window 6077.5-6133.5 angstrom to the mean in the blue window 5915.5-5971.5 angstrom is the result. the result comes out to 1.52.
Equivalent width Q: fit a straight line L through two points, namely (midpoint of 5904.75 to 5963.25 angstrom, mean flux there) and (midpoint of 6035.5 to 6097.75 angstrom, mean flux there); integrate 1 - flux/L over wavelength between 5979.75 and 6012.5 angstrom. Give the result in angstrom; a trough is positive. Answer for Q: 0.2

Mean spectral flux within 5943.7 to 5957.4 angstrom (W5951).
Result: 3.67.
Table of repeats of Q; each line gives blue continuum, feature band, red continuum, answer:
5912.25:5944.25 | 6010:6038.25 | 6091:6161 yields -2.0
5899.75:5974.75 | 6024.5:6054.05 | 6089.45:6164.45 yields -3.9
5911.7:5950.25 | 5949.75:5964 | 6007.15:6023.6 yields 1.2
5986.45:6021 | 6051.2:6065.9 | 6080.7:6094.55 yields -0.7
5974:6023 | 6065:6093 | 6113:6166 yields -3.6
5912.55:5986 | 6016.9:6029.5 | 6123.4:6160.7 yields -1.2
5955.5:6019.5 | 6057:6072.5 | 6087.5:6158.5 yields -1.4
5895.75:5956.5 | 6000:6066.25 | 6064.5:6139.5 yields -4.3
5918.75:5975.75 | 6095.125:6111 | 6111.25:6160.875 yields -1.3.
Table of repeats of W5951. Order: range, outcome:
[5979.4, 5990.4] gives 3.91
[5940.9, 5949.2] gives 3.92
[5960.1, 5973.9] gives 3.61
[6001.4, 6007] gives 4.08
